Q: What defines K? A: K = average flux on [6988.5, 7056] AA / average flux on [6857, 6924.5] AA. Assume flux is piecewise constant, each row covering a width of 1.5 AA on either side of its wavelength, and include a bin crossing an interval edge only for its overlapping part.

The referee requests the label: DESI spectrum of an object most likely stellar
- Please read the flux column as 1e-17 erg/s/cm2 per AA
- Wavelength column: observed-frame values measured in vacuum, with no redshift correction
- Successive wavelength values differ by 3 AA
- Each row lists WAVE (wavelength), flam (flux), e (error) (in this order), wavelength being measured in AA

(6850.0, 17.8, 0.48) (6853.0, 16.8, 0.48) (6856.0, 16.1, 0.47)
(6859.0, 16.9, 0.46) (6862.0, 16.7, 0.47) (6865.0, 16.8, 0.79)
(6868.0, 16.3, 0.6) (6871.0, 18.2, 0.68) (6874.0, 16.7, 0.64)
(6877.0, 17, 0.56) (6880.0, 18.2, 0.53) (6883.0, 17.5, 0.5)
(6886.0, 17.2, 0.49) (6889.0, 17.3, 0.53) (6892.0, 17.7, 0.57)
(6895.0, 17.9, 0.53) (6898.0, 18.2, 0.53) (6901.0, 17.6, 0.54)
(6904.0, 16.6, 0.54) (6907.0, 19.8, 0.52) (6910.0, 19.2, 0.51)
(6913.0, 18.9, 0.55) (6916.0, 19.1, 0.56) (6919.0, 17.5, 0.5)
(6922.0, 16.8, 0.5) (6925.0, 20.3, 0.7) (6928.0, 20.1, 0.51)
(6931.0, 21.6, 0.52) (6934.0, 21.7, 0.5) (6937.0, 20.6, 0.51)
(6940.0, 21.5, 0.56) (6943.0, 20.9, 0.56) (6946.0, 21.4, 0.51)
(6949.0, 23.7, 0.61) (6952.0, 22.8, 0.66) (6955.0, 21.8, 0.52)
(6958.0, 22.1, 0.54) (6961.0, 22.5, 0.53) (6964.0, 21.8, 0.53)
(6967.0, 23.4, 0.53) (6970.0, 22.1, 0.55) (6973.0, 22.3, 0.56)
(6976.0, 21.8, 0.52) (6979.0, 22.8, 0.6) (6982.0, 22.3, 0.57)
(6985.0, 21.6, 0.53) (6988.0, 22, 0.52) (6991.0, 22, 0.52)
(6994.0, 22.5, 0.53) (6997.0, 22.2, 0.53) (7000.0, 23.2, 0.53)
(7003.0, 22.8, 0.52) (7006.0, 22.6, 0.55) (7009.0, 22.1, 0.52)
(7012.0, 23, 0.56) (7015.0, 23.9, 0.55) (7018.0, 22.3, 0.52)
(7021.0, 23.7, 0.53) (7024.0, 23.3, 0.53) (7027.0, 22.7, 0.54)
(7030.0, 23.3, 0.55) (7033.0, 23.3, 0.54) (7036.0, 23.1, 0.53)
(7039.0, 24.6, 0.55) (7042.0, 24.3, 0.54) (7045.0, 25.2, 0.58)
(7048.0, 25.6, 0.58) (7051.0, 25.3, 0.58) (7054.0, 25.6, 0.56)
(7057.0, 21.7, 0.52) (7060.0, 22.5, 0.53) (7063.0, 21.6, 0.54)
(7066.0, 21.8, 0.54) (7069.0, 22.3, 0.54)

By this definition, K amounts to 1.33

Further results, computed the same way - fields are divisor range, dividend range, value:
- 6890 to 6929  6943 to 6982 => 1.21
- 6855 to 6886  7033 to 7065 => 1.40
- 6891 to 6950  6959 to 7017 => 1.15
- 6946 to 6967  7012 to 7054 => 1.07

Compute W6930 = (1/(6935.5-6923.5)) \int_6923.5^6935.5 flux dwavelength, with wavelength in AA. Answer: 20.9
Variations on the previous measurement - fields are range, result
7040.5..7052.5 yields 25.1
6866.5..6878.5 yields 17.1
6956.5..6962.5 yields 22.3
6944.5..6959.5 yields 22.4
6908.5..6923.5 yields 18.3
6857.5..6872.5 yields 17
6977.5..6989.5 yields 22.2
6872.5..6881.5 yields 17.3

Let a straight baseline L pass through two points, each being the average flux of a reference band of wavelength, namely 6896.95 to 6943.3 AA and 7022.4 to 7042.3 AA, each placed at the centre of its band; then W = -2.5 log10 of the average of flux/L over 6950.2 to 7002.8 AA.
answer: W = -0.05 mag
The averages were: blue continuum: 19.4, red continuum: 23.5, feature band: 22.3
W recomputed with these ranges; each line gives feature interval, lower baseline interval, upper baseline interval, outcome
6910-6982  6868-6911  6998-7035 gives -0.057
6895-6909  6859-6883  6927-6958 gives 0.060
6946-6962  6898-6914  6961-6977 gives -0.055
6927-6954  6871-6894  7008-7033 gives -0.095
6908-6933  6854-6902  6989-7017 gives -0.008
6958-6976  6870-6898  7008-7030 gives -0.071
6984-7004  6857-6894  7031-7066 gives -0.030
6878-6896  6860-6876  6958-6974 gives 0.023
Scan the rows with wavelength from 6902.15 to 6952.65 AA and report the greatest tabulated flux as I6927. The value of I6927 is 23.7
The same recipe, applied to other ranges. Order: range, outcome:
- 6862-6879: 18.2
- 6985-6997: 22.5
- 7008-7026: 23.9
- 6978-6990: 22.8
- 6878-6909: 19.8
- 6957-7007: 23.4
